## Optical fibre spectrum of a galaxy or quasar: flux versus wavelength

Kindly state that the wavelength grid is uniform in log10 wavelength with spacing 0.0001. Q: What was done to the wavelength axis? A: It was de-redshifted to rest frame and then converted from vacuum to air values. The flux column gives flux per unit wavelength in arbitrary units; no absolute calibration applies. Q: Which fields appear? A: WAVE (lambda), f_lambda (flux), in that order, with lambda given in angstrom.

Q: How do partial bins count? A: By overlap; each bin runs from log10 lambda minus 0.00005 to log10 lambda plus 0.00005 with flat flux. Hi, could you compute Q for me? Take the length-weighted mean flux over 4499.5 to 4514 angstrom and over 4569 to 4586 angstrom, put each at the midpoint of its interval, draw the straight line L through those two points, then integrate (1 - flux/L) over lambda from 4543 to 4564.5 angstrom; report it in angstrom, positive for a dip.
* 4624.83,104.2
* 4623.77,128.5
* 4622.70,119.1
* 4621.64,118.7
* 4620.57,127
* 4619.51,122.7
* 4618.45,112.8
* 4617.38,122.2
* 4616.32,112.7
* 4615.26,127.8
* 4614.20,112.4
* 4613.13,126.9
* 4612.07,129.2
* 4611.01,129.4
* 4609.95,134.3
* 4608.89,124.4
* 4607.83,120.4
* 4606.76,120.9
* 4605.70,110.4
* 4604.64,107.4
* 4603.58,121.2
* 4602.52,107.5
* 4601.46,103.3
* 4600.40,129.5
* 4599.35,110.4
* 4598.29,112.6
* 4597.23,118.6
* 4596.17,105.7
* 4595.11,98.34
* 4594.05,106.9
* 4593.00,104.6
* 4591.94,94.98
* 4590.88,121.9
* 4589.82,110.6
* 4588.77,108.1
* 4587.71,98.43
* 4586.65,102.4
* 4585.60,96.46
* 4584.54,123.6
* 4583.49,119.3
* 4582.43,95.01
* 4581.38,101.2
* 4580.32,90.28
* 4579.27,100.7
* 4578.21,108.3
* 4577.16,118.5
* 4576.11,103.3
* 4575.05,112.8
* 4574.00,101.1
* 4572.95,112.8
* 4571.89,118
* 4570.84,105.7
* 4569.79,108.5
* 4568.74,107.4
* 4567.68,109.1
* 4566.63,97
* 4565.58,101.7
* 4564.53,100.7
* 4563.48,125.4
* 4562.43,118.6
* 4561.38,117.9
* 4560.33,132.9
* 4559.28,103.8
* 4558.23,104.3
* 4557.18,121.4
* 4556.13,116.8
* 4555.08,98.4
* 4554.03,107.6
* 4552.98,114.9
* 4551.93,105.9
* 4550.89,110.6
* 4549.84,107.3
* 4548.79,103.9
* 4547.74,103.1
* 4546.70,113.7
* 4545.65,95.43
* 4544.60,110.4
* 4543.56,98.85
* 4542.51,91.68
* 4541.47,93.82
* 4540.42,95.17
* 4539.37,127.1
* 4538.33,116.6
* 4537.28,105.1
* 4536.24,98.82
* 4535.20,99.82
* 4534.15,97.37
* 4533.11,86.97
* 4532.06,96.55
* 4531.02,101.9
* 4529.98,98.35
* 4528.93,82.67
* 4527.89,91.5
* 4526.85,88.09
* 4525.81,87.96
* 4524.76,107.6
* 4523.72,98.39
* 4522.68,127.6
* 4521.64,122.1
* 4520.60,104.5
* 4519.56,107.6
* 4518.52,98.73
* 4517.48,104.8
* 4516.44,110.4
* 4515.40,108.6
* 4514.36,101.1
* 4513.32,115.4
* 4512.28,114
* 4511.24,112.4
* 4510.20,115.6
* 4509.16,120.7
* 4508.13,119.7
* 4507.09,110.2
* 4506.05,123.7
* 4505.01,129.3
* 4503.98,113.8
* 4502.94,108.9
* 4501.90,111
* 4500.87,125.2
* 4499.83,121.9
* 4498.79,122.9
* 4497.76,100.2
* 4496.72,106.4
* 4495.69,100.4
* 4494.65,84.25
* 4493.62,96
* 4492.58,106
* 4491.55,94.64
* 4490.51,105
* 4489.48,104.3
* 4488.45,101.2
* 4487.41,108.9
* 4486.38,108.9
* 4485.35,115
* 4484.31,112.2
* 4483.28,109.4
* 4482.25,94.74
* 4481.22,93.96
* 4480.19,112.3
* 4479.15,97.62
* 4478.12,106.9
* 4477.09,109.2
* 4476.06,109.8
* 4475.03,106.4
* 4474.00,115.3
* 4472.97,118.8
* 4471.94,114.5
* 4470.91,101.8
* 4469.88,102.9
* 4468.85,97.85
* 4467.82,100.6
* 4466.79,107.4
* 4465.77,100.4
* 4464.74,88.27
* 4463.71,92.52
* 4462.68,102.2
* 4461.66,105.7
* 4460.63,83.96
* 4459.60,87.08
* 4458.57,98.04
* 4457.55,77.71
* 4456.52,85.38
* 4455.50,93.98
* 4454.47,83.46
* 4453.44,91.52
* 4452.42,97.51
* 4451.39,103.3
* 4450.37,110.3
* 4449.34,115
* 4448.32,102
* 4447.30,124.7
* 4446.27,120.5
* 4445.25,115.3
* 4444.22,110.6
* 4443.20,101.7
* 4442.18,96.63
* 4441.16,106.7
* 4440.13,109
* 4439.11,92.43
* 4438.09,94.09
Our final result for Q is 0.0 angstrom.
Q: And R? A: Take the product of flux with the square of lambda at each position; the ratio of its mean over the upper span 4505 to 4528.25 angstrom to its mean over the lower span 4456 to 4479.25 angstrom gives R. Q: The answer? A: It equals 1.1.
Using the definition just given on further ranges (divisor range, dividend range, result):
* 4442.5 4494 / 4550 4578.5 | 1.12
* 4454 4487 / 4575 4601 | 1.12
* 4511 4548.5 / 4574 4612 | 1.10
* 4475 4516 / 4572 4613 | 1.06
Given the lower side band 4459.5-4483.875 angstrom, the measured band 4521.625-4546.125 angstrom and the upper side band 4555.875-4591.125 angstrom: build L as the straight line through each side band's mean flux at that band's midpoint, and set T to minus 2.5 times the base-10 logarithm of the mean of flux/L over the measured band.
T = 0.065 mag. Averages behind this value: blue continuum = 103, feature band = 100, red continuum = 109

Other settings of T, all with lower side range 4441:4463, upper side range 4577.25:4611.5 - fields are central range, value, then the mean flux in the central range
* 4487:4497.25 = 0.03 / 101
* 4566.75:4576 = 0.00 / 109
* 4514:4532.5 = 0.04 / 102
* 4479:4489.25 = -0.03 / 106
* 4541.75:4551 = 0.04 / 103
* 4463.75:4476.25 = -0.03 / 105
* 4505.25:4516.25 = -0.10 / 114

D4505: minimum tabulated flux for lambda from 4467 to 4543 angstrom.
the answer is 82.67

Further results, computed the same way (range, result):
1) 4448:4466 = 77.71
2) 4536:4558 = 91.68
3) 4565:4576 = 97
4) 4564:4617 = 90.28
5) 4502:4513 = 108.9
